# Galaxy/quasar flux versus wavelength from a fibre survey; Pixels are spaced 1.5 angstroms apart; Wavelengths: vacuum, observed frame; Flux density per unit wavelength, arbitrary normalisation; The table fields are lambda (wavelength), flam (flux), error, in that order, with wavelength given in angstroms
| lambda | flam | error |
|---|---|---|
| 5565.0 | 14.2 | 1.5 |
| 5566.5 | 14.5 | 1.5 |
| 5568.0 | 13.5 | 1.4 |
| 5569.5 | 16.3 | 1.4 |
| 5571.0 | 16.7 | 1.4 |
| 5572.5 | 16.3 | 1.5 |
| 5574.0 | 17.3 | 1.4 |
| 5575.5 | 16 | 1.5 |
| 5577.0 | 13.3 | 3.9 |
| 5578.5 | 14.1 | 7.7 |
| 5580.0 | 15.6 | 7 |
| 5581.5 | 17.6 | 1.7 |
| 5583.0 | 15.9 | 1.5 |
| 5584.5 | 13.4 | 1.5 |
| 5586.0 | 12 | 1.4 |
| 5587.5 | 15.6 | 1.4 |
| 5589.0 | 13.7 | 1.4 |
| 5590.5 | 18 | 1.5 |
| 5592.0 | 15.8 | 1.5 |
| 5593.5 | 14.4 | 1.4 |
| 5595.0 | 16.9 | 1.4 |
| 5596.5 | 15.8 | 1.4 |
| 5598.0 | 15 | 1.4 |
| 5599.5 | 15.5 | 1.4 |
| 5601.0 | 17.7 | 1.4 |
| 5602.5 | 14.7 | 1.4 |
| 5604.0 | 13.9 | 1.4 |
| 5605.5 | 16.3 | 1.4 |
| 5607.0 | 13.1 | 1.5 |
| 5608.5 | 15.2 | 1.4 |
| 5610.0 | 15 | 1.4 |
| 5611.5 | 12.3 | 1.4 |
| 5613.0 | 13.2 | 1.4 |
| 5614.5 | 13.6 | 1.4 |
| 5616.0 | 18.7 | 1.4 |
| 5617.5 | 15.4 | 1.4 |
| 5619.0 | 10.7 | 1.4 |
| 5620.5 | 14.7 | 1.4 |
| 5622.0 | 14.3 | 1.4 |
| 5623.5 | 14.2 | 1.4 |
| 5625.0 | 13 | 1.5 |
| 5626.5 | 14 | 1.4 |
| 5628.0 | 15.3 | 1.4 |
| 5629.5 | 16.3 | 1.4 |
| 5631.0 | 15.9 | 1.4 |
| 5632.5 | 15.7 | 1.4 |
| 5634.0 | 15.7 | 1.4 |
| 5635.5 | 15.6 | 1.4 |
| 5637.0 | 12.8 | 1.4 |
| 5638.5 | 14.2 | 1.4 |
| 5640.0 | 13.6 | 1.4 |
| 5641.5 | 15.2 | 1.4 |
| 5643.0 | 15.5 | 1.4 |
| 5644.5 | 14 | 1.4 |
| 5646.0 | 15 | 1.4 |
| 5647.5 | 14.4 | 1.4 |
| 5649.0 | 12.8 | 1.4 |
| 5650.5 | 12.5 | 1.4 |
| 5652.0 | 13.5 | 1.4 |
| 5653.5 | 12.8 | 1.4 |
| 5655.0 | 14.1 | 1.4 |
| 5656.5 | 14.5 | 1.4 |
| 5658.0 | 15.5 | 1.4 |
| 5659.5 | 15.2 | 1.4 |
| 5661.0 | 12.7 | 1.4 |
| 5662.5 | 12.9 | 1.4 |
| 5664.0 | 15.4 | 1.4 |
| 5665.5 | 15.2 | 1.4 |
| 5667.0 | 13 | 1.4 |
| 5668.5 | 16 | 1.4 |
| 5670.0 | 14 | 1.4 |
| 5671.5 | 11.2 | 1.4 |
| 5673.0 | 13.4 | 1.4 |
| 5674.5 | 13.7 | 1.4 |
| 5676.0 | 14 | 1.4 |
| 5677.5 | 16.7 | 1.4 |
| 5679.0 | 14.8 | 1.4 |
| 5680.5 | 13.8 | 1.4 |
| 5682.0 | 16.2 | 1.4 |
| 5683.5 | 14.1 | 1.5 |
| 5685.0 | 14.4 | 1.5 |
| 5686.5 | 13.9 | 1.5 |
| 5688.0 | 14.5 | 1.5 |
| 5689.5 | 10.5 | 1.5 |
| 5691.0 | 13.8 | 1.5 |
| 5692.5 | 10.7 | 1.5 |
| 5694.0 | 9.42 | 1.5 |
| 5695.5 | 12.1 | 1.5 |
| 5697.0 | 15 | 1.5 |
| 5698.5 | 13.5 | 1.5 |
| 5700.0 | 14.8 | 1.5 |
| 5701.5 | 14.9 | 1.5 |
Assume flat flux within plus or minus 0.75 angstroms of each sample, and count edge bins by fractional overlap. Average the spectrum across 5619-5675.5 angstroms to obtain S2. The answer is 14.2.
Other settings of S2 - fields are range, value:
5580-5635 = 15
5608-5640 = 14.5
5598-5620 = 14.7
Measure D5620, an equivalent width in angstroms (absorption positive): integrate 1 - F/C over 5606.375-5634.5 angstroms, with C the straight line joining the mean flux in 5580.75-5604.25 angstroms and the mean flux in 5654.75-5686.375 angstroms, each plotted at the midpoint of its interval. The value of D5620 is 0.9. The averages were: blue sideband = 15.4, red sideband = 14.3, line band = 14.5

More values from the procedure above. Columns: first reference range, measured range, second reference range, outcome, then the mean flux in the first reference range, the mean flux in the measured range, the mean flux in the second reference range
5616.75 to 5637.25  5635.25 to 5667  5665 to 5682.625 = 0.7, 14.6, 14.1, 14.3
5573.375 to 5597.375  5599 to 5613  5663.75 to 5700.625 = 0.2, 15.3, 14.8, 13.7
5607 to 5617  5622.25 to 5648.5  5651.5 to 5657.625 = -1.0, 14.6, 14.7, 13.8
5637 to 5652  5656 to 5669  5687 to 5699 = -1.0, 14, 14.5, 12.4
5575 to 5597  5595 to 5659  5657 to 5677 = 0.2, 15.2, 14.6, 14.1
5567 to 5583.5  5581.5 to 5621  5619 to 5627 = -0.8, 15.7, 14.9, 13.7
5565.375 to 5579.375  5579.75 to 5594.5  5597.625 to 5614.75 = -0.2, 15.3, 15.2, 14.6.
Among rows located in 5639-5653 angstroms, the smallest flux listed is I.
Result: 12.5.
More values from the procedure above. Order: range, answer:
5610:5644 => 10.7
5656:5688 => 11.2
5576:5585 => 13.3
